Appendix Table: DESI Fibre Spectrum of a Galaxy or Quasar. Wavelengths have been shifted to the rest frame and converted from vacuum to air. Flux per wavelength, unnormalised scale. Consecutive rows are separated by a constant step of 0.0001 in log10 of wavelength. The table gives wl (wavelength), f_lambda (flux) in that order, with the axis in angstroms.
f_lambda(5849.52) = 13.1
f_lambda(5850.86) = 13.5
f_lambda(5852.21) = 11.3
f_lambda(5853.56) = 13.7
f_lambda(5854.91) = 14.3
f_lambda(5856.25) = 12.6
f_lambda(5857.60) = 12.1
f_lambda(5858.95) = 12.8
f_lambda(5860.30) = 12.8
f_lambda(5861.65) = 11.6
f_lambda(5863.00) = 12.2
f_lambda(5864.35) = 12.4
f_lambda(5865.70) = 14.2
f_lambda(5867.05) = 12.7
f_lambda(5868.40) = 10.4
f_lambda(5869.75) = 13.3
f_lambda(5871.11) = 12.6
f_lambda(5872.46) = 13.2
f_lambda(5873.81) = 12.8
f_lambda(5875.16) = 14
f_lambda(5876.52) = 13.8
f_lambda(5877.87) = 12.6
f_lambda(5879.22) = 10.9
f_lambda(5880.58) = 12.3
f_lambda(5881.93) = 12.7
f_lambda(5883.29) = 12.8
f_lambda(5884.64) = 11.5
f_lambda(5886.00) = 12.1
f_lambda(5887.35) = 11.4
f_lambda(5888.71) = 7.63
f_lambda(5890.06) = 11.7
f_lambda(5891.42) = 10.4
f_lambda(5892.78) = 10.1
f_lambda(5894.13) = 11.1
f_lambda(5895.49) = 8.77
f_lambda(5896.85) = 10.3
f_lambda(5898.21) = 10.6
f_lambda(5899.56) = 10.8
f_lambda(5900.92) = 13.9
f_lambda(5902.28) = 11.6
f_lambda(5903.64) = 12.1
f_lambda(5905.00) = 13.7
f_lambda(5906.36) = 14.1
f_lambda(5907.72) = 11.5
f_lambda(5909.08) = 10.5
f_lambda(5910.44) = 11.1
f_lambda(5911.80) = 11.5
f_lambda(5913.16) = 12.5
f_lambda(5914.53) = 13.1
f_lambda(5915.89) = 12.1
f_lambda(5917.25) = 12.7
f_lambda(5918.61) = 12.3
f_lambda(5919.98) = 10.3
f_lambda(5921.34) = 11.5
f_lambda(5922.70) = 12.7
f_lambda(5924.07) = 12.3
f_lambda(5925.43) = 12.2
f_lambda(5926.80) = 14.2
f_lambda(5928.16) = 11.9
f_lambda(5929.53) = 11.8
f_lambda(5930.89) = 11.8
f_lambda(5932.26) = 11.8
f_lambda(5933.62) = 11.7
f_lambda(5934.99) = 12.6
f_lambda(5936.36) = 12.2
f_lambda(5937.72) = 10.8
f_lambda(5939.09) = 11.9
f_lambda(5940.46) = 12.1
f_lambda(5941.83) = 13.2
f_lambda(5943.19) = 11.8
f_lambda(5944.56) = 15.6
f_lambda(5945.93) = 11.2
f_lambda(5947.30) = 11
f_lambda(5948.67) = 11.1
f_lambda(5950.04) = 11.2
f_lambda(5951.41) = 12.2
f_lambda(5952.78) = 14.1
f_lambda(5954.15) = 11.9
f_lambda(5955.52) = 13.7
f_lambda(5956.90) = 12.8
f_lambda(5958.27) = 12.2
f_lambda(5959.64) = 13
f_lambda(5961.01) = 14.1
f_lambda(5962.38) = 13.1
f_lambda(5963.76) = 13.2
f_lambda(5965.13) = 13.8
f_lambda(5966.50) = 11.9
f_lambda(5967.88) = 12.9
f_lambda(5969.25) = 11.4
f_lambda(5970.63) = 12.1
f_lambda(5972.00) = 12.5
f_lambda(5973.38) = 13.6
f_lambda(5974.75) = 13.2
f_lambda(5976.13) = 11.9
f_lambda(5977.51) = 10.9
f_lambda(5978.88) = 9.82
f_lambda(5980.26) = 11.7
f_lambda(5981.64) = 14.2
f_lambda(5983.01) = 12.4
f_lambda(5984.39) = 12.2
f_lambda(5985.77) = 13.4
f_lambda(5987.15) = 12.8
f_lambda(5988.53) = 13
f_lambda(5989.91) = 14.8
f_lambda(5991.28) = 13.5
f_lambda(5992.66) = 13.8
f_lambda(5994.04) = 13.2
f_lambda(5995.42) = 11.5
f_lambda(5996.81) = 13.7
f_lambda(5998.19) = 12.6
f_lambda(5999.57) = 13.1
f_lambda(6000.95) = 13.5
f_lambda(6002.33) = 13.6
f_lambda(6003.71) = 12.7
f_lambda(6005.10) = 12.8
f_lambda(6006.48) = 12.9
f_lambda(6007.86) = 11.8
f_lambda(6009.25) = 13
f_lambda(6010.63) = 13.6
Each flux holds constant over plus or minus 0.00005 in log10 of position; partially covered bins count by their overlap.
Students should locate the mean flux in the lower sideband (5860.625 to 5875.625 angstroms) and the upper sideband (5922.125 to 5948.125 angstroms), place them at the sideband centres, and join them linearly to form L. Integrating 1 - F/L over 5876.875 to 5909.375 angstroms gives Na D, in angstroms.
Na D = 2.6 angstroms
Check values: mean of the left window 12.7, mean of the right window 12.2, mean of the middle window 11.5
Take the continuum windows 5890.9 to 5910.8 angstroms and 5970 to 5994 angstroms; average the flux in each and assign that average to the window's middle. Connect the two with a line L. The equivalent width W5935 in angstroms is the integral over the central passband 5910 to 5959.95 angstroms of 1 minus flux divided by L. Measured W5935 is -1.2 angstroms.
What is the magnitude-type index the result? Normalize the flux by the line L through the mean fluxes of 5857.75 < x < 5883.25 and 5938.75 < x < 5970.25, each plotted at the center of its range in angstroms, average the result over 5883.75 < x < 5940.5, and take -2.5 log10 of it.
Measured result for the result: 0.08 mag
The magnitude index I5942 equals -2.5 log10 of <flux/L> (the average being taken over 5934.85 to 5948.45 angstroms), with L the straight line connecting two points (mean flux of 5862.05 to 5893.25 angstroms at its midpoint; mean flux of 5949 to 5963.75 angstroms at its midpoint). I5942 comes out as 0.04 mag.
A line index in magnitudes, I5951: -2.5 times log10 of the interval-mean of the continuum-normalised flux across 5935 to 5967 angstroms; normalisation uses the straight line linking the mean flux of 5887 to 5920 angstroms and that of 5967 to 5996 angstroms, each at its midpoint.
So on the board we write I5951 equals -0.03 mag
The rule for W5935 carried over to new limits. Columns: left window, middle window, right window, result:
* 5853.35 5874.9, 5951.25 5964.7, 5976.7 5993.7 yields -0.4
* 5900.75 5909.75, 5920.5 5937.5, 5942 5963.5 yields 0.5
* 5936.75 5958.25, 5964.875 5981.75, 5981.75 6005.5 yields 0.7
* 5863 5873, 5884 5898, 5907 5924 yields 2.0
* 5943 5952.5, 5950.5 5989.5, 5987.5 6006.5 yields -0.2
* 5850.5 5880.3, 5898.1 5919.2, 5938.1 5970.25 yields 0.8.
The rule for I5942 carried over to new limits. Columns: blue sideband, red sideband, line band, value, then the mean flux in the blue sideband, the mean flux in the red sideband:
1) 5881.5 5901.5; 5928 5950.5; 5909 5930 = -0.046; 11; 12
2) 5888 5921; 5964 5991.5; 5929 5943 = -0.005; 11.4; 12.6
